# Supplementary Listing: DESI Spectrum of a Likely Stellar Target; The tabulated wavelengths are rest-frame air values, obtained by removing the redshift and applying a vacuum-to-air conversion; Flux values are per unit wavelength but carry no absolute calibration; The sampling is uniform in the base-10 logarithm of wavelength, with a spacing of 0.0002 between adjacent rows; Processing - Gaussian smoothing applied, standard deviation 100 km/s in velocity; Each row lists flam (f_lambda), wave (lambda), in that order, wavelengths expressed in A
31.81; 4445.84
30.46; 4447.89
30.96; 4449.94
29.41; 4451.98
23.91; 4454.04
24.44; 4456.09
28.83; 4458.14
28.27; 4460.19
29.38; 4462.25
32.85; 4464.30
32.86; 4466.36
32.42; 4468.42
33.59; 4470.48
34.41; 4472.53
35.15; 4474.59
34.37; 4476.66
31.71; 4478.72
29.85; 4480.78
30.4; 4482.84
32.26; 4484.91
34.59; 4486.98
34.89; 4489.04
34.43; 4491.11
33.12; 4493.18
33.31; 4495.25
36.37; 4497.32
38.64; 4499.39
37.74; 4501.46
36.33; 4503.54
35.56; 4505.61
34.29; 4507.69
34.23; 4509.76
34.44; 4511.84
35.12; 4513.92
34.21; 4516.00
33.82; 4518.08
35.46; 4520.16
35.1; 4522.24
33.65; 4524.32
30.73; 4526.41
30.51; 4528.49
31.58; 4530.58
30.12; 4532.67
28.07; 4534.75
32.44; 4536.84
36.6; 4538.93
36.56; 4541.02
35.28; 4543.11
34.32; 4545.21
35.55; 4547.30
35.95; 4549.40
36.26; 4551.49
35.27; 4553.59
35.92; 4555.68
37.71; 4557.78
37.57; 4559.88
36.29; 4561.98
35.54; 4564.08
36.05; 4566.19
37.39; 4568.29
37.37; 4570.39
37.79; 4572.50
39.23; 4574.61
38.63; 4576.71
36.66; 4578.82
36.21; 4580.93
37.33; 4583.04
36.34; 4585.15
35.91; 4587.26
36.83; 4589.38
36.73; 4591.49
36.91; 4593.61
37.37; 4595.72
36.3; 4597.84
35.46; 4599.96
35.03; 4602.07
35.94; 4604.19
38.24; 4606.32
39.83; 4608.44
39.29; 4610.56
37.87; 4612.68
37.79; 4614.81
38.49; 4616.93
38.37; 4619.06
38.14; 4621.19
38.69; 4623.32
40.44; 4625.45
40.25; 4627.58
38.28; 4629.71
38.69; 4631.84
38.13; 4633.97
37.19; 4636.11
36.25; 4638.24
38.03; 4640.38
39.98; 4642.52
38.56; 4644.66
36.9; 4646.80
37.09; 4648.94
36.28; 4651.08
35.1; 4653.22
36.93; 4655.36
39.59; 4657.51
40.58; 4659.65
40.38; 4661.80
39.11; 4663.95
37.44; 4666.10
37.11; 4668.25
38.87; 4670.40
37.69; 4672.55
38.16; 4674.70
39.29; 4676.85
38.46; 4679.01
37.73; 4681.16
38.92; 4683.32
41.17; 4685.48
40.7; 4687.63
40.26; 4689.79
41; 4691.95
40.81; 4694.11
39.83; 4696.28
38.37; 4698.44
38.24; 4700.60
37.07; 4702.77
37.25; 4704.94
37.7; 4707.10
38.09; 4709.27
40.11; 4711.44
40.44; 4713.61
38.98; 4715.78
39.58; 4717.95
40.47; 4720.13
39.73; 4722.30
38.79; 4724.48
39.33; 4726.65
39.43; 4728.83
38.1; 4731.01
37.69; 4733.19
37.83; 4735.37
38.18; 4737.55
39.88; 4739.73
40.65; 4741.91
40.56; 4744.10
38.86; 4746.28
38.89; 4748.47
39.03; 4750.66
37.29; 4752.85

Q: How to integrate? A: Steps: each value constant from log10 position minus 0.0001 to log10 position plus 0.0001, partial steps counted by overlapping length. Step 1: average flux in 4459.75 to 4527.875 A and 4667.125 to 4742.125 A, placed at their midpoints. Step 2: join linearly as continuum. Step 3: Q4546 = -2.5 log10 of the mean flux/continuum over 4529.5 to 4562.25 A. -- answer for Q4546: 0.012 mag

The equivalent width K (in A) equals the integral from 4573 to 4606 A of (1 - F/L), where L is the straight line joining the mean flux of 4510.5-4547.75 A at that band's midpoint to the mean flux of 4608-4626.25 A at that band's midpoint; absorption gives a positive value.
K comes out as 0.2 A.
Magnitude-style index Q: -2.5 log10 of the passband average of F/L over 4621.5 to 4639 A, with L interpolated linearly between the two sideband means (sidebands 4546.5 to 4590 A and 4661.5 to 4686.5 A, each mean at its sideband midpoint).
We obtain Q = -0.02 mag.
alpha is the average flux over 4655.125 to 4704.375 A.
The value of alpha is 39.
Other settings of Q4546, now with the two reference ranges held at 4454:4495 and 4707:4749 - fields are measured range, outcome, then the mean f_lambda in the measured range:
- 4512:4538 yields 0.02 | 32.6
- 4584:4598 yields -0.04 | 36.6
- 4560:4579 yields -0.08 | 37.3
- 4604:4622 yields -0.07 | 38.3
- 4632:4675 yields -0.03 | 38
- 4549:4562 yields -0.07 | 36.5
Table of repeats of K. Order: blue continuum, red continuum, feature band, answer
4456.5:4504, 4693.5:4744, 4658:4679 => -0.6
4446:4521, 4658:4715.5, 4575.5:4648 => -1.9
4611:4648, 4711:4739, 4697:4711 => 0.4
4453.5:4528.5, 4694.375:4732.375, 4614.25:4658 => -1.3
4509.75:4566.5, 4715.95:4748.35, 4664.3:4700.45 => -1.1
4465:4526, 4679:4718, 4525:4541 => 1.5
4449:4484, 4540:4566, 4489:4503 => -1.3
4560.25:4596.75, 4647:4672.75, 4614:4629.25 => -0.6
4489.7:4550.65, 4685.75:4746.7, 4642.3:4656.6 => 0.2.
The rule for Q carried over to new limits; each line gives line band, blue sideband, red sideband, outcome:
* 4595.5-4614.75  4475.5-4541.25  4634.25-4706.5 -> -0.02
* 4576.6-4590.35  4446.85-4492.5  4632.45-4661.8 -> -0.04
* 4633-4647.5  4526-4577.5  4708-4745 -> -0.02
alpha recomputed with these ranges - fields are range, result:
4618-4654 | 38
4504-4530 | 33.9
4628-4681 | 38.1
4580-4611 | 36.9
